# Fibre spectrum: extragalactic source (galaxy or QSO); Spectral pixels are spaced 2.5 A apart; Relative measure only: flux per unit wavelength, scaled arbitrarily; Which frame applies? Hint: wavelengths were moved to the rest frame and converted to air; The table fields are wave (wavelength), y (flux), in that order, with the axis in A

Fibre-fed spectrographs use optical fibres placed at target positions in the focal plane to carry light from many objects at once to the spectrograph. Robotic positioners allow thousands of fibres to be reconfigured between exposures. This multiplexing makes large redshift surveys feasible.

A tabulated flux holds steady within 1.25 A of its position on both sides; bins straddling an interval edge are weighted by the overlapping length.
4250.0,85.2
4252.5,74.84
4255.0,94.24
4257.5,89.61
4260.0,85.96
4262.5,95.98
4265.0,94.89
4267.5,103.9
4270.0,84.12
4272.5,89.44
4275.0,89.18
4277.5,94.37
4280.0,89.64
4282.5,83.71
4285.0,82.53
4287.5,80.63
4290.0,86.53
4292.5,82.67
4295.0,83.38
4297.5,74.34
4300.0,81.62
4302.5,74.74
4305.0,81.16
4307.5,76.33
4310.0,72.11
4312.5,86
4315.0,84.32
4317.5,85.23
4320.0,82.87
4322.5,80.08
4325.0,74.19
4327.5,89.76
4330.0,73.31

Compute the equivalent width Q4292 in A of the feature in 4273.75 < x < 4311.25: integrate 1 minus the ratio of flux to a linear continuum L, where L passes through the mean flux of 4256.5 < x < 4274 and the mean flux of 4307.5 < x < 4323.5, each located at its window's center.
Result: 1.8 A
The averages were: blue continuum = 92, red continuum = 81.4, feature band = 82.2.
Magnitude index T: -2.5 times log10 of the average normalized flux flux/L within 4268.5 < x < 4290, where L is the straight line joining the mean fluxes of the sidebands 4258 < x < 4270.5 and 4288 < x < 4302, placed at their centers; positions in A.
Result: 0.01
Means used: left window 93.3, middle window 86.9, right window 81.3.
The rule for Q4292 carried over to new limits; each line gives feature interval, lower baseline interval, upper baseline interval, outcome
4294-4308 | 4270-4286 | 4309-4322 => 1.0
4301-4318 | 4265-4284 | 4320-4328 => 0.8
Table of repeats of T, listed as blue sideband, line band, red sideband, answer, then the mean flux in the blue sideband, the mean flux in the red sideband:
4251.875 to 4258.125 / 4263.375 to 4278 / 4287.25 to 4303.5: -0.10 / 87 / 80.6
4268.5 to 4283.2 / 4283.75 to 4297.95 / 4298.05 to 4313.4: 0.02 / 88.8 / 78.3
